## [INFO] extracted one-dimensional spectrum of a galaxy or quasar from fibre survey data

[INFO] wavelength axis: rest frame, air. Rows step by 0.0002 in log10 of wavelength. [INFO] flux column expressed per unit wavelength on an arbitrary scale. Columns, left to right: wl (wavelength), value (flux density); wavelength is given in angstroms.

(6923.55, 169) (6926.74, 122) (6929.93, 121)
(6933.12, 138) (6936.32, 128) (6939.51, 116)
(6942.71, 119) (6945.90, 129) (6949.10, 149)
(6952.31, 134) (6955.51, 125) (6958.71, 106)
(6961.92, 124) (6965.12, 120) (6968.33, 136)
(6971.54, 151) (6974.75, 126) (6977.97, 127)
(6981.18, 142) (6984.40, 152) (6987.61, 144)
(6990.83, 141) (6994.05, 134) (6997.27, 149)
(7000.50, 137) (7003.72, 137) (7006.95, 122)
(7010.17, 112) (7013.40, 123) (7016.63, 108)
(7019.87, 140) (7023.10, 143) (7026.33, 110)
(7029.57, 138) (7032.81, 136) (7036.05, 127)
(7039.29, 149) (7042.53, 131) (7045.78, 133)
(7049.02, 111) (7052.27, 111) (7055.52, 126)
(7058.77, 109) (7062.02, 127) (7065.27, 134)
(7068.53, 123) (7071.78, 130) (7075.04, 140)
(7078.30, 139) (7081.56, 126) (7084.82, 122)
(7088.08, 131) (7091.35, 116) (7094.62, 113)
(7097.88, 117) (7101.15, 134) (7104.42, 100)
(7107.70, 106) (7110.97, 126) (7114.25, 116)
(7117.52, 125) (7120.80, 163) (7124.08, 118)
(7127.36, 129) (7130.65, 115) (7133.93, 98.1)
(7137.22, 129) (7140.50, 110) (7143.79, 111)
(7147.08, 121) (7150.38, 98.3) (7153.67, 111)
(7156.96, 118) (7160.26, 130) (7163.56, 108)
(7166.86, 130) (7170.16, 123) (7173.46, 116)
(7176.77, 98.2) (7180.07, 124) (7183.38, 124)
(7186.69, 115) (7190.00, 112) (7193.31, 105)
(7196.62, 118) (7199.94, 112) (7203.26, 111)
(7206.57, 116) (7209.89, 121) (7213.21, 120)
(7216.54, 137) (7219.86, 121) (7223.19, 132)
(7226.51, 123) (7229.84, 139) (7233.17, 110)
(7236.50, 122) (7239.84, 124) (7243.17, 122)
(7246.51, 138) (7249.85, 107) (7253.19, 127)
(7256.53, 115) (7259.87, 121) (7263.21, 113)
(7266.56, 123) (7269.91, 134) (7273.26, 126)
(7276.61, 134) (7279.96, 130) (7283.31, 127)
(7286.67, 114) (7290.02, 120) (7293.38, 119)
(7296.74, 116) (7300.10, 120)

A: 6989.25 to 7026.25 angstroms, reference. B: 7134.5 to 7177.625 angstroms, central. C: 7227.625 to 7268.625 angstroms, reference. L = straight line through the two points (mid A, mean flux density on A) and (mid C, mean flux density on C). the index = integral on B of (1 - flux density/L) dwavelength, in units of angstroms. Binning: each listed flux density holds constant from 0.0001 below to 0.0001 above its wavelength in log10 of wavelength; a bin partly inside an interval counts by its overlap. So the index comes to 3.32 angstroms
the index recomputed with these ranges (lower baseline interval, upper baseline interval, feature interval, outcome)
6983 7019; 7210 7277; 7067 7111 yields 2.3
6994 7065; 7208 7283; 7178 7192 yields 0.9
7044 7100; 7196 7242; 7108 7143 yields 0.4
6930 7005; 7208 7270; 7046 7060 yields 1.5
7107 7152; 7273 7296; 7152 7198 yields 1.5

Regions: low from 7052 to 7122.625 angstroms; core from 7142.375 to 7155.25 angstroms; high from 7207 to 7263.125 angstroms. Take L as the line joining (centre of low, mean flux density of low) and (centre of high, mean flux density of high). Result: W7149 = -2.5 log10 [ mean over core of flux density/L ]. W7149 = 0.13 mag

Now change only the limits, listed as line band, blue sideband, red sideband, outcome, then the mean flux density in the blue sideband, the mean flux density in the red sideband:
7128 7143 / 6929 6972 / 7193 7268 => 0.086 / 128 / 121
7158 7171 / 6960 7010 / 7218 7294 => 0.044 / 135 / 124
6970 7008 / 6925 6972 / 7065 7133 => -0.099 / 127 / 124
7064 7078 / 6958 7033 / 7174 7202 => -0.065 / 132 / 114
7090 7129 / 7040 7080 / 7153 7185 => 0.008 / 127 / 118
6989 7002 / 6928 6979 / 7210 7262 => -0.105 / 128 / 124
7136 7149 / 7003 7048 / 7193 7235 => 0.063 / 129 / 121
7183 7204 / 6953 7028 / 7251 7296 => 0.108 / 131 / 123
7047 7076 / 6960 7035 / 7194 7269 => 0.054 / 133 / 121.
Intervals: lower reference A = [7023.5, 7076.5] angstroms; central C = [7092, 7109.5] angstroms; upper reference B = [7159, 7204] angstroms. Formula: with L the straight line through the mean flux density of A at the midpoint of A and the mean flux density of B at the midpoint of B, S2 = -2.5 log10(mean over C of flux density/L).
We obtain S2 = 0.081 mag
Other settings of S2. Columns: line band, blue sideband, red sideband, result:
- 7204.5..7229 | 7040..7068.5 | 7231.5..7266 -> -0.036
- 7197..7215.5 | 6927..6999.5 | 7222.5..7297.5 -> 0.073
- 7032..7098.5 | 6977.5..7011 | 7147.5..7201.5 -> 0.019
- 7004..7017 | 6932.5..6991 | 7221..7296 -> 0.097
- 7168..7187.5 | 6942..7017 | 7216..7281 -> 0.084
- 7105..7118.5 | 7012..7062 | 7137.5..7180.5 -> 0.029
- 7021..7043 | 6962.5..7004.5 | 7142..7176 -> -0.016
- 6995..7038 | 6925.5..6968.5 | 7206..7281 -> -0.035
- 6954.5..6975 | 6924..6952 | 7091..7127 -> 0.012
